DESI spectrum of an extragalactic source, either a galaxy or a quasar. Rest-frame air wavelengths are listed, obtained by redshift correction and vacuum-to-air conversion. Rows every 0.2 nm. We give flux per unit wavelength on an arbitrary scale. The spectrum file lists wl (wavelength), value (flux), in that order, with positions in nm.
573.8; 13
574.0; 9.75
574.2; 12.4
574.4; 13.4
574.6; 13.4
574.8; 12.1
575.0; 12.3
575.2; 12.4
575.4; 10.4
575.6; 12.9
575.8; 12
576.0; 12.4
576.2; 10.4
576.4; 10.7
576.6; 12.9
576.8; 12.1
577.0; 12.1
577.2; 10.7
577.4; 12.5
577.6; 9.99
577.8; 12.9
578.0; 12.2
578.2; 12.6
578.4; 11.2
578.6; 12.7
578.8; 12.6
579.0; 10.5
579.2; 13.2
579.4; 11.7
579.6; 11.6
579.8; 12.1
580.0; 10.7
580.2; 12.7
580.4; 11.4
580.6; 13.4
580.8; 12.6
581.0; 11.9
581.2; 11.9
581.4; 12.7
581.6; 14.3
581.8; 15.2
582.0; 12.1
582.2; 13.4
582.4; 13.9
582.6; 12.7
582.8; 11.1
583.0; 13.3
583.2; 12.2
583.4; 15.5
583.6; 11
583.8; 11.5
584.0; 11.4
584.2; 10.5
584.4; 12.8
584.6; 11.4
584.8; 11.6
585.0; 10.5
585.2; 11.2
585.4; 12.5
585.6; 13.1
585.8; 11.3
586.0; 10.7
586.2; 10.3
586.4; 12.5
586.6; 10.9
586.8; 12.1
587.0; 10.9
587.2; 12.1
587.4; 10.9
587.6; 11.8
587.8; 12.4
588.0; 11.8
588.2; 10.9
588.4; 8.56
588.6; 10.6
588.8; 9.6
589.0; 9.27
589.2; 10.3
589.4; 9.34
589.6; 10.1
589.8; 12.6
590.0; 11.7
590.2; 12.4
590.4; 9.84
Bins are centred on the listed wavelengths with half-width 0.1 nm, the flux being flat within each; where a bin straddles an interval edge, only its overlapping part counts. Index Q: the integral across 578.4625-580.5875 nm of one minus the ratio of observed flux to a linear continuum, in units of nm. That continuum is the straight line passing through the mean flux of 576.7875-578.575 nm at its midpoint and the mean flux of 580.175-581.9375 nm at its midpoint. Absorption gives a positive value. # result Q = 0.08 nm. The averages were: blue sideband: 11.8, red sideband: 12.9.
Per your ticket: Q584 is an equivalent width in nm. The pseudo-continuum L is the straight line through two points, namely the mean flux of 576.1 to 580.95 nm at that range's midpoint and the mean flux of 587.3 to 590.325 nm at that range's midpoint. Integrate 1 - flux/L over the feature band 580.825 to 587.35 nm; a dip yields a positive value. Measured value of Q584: -0.47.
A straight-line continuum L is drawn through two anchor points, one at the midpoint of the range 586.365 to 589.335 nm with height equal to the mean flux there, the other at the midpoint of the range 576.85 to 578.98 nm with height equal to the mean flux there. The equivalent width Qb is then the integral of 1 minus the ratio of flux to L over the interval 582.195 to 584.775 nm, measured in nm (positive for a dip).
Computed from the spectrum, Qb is -0.22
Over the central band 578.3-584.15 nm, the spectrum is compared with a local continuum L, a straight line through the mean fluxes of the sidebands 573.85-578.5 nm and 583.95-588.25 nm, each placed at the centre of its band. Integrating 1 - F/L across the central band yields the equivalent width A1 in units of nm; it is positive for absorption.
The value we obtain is -0.35 nm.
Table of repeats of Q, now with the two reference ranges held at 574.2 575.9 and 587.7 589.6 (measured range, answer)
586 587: -0.066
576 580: 0.033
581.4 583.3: -0.313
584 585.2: -0.048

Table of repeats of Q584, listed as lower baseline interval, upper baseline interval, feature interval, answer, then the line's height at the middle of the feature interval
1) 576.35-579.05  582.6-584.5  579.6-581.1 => -0.01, 12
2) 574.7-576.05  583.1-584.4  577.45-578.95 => 0.01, 12.1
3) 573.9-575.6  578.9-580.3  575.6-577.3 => 0.03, 12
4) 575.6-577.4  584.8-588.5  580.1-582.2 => -0.23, 11.6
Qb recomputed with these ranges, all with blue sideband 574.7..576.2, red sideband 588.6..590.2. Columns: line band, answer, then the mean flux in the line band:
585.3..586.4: -0.08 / 11.7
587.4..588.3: -0.08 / 11.6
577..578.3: -0.01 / 11.8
